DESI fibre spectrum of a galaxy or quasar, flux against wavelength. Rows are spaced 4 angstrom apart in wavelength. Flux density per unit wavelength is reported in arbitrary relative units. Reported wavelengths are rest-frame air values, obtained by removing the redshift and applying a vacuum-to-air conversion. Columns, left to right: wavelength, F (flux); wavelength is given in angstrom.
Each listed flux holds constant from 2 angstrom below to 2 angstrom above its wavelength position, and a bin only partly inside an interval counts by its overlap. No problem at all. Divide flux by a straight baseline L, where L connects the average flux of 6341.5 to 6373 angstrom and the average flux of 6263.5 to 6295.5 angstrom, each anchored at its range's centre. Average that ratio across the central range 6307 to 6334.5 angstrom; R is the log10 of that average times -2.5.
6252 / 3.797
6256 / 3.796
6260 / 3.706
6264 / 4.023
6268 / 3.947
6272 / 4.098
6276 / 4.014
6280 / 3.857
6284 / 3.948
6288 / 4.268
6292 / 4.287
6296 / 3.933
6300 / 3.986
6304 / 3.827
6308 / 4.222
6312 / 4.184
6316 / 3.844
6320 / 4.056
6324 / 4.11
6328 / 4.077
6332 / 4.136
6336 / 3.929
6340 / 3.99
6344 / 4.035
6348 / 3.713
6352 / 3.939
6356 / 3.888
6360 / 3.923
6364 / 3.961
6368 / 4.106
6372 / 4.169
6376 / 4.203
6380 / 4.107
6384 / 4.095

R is -0.02 mag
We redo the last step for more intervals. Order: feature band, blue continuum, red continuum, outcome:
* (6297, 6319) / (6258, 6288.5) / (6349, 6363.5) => -0.02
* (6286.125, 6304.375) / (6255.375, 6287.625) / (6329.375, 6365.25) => -0.04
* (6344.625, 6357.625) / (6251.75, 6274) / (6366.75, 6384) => 0.06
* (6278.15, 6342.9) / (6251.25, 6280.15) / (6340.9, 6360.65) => -0.04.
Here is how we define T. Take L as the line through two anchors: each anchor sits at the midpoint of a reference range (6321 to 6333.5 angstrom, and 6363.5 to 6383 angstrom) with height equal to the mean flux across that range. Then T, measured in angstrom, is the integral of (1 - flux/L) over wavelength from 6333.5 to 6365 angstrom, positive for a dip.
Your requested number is 1.4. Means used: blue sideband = 4.1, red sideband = 4.12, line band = 3.92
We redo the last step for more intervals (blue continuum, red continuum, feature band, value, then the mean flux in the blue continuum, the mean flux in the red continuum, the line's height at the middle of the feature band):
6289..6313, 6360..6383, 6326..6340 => 0.2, 4.08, 4.09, 4.08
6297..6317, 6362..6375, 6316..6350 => 0.4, 4.02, 4.09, 4.05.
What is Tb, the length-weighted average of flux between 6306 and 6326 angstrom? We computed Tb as 4.08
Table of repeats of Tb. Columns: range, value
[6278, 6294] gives 4.09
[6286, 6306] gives 4.06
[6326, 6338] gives 4.05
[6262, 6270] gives 3.98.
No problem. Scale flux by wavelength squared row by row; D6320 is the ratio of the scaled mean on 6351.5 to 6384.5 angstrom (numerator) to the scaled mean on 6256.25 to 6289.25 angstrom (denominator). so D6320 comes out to 1.05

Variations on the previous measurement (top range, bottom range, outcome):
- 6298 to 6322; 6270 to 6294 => 0.99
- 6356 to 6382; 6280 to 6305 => 1.03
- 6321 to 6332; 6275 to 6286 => 1.06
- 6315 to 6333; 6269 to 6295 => 1.01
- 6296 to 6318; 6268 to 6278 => 1.00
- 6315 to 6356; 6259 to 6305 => 1.01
